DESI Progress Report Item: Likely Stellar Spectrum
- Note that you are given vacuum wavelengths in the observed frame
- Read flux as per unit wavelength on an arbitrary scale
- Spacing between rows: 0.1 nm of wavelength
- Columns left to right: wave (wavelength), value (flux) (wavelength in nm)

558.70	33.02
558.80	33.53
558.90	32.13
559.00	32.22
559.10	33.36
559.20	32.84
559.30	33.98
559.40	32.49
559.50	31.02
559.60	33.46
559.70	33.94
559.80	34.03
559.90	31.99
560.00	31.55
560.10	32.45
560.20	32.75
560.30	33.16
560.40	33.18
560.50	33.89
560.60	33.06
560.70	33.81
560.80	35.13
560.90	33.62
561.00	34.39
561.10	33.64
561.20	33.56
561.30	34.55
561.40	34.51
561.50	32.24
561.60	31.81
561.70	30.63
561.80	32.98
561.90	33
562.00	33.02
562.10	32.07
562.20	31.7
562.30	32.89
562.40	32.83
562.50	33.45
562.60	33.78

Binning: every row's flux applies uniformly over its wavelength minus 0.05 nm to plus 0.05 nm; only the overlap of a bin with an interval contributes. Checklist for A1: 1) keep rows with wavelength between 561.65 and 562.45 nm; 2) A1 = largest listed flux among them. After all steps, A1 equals 33.02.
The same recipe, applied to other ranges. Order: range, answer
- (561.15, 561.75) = 34.55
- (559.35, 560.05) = 34.03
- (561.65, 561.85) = 32.98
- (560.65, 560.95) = 35.13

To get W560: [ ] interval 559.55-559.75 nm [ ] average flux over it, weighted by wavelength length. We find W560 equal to 33.7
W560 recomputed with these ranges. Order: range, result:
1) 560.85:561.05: 34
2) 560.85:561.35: 34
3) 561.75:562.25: 32.6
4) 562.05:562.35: 32.2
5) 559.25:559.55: 32.5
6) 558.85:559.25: 32.6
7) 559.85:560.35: 32.4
